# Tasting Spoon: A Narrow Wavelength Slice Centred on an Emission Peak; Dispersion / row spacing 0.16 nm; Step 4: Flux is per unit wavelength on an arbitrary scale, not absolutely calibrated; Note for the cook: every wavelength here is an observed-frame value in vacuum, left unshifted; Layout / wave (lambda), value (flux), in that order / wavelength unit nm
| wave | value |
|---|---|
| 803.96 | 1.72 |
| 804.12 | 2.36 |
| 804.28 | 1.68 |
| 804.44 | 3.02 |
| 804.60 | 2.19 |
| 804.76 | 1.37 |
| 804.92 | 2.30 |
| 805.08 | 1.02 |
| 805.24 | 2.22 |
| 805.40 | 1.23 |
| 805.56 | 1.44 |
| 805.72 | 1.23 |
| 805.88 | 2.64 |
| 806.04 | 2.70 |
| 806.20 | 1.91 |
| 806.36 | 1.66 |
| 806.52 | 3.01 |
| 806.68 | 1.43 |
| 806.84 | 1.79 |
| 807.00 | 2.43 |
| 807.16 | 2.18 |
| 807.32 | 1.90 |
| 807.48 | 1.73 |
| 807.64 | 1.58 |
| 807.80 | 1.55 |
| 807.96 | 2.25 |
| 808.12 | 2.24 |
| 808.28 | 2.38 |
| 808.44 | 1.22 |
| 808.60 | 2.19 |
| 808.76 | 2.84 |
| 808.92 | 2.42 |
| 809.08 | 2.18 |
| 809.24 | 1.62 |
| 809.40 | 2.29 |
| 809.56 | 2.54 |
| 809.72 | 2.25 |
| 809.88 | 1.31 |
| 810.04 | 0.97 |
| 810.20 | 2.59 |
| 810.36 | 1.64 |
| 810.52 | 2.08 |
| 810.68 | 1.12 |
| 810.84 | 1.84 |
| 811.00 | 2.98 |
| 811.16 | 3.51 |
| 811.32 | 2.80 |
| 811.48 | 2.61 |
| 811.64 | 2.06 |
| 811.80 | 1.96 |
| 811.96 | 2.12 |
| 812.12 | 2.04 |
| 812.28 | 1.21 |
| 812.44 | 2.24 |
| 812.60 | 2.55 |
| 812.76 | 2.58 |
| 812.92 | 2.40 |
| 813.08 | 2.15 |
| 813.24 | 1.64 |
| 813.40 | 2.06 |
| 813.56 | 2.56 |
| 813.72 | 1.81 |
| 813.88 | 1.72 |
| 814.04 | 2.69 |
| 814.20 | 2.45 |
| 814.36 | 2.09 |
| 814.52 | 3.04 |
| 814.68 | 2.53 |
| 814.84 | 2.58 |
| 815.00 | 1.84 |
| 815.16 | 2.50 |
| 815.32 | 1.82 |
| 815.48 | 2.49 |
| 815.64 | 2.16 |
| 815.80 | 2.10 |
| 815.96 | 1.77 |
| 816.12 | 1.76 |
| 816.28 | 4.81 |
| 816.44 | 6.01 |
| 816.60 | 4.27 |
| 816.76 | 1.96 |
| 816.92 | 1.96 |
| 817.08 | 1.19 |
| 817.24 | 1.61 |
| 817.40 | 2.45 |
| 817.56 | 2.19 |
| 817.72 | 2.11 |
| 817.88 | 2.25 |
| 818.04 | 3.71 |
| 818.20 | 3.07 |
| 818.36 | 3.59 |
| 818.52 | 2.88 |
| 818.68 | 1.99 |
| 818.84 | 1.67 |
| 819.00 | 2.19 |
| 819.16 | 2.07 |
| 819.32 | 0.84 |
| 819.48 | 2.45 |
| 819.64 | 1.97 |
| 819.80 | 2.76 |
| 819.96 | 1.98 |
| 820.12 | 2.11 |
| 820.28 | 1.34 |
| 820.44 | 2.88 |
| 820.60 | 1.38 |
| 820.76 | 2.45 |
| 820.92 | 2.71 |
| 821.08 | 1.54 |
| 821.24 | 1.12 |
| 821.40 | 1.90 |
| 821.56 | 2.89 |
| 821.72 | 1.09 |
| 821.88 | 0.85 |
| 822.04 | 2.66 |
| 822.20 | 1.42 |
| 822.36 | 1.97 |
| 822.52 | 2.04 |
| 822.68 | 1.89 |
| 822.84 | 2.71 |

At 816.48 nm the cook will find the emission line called [S II]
